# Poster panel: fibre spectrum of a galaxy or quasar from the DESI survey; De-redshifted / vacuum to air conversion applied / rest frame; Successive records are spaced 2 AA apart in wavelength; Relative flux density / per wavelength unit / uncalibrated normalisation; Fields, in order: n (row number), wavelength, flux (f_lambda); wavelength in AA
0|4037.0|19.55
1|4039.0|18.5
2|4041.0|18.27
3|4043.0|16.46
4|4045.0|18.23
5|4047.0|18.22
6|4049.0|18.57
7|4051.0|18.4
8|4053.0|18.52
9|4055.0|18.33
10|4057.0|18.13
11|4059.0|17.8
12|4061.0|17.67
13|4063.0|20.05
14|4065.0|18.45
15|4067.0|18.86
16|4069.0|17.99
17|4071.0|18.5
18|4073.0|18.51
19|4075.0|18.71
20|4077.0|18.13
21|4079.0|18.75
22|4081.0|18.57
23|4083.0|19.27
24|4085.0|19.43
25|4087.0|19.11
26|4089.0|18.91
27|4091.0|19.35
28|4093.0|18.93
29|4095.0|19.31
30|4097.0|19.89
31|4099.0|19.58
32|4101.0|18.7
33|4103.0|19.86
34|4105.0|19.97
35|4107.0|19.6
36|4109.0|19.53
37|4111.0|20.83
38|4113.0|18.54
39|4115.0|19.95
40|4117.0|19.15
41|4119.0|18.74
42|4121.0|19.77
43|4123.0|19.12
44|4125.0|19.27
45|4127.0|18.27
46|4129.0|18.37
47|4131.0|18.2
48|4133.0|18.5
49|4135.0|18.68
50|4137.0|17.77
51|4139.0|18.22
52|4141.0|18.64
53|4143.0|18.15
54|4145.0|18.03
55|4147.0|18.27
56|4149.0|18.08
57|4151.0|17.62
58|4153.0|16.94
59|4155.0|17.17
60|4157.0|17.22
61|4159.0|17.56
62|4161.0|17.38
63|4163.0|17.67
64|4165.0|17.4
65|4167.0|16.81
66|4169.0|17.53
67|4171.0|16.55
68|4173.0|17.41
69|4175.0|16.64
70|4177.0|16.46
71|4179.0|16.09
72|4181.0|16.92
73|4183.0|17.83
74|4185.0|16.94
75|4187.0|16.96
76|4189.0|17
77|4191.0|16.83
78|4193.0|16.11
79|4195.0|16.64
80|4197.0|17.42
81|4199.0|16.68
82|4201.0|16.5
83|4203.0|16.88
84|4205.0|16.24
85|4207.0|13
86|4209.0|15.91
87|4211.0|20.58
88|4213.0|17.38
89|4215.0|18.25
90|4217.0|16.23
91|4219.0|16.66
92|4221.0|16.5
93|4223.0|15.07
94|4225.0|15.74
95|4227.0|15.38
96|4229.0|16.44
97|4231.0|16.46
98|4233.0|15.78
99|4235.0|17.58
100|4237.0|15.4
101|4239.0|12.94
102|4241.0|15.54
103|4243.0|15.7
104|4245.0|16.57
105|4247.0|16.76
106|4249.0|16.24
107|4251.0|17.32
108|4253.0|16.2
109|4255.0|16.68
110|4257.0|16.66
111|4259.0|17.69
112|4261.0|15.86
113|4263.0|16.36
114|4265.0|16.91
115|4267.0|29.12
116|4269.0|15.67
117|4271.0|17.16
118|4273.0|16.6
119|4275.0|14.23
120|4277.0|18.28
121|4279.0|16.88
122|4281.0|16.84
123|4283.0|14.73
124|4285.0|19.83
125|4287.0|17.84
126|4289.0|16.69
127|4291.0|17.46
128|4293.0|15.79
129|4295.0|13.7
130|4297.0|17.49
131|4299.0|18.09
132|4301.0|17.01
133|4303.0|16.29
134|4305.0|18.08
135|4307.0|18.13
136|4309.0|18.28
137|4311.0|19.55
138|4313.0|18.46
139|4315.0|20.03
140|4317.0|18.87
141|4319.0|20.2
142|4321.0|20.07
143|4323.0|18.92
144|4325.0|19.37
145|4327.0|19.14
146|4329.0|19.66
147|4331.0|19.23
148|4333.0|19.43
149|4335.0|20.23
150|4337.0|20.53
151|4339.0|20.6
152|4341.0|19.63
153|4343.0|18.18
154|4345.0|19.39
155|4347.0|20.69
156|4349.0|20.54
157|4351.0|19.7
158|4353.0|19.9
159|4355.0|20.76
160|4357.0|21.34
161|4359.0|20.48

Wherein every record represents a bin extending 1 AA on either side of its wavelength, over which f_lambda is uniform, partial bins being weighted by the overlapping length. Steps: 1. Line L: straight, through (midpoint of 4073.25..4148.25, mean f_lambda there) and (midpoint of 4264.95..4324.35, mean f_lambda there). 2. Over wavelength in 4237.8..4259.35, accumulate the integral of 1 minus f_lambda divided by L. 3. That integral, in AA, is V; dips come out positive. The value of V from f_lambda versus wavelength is 2.4 AA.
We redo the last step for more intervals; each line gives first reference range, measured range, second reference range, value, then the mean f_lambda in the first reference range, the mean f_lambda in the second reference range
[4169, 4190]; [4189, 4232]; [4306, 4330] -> 2.20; 16.9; 19.2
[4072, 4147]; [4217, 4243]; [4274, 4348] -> 3.89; 19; 18.3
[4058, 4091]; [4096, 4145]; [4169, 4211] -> -3.13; 18.7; 16.7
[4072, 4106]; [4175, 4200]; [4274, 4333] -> 2.36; 19.1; 17.9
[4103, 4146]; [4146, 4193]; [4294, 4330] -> 4.12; 18.9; 18.4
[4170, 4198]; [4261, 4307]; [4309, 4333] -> 3.37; 16.8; 19.4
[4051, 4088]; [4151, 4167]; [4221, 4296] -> 0.32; 18.6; 16.6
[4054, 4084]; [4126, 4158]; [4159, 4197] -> -0.95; 18.5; 17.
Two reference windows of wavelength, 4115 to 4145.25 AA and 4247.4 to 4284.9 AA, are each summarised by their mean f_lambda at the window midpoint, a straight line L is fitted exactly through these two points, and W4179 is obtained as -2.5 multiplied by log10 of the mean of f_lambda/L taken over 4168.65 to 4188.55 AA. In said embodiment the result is 0.08 mag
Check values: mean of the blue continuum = 18.7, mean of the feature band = 16.9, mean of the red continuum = 17.2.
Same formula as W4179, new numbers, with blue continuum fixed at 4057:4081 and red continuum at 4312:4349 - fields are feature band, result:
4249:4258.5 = 0.155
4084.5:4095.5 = -0.034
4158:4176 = 0.102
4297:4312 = 0.094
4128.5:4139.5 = 0.028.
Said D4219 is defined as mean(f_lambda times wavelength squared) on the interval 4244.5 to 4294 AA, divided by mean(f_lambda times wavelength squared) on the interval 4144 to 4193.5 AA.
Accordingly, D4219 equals 1.05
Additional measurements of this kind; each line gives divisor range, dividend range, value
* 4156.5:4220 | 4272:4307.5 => 1.05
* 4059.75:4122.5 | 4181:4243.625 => 0.91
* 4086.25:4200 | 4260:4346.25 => 1.09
